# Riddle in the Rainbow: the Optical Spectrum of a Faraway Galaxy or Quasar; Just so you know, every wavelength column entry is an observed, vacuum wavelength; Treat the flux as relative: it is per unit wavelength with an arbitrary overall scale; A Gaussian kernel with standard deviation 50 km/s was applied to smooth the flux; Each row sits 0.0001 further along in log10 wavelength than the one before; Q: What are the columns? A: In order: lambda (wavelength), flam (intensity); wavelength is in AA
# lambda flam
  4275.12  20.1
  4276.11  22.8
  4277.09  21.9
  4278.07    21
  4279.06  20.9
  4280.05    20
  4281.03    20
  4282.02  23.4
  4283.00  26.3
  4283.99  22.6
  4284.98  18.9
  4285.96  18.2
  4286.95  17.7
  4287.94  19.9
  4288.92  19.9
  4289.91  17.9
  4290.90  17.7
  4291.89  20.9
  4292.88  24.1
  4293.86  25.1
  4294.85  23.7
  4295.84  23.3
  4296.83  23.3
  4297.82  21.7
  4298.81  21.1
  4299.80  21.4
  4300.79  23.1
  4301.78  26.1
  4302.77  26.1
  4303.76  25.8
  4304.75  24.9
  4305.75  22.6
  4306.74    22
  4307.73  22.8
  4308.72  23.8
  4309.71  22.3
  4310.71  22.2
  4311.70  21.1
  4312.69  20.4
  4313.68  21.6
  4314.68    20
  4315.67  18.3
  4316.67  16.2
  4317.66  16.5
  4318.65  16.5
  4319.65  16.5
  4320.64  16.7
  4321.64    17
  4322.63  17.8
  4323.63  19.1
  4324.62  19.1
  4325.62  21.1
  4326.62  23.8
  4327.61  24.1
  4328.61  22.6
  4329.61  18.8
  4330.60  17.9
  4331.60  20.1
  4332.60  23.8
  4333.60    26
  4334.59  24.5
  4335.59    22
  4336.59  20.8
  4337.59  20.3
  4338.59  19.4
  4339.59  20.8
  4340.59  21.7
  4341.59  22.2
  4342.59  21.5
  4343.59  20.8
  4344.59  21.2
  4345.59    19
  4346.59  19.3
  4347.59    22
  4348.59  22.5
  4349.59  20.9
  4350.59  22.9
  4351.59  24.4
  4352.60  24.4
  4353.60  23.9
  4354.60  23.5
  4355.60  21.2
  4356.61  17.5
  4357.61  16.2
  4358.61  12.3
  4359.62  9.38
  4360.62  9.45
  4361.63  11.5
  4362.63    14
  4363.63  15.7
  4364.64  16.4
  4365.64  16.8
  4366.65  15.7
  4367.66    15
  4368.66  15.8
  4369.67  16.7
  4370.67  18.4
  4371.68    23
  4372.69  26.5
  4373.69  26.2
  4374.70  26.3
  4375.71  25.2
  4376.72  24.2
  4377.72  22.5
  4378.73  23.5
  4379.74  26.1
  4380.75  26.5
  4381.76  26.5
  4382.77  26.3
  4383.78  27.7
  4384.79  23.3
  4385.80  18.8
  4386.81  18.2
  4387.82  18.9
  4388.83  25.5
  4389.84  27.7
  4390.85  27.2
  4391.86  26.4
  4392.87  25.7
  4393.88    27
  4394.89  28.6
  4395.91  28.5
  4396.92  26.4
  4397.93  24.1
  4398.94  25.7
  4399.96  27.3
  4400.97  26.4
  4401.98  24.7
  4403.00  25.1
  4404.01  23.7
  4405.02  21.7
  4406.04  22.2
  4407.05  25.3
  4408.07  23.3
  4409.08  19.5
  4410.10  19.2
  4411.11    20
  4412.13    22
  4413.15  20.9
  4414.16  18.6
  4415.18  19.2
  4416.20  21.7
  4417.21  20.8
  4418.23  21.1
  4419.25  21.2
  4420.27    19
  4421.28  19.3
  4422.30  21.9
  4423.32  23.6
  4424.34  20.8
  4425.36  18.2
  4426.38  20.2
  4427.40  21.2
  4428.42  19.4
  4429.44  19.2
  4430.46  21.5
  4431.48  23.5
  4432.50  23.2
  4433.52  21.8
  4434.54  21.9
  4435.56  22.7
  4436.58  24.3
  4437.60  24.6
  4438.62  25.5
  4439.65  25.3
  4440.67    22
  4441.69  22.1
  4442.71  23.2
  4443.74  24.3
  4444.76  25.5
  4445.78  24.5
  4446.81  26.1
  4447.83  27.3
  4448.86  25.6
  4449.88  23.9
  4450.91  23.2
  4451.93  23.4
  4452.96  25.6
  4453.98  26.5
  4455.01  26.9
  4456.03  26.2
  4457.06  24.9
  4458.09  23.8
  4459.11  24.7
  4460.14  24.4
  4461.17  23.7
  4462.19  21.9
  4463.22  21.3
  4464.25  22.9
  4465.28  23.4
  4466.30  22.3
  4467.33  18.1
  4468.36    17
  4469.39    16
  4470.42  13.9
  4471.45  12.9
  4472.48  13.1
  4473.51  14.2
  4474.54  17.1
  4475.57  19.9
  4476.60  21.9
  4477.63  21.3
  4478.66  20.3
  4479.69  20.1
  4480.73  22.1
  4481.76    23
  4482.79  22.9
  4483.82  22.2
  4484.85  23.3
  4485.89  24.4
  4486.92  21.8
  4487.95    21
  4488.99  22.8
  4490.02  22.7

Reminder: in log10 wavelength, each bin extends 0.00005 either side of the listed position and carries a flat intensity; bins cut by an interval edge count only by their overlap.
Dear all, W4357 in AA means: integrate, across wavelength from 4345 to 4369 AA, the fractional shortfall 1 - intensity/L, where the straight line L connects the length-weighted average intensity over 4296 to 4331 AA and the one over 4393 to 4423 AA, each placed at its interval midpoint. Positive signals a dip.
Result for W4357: 4.3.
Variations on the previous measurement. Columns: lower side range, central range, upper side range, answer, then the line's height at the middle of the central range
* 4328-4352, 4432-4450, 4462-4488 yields -3.39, 20.3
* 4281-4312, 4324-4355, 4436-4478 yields 0.67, 22.2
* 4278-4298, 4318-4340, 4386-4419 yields 1.68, 22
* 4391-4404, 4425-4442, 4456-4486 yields 0.93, 23.5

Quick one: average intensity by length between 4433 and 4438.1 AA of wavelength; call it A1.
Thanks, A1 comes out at 23.1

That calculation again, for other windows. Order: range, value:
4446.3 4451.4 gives 25.2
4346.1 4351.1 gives 21.6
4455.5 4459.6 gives 24.9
